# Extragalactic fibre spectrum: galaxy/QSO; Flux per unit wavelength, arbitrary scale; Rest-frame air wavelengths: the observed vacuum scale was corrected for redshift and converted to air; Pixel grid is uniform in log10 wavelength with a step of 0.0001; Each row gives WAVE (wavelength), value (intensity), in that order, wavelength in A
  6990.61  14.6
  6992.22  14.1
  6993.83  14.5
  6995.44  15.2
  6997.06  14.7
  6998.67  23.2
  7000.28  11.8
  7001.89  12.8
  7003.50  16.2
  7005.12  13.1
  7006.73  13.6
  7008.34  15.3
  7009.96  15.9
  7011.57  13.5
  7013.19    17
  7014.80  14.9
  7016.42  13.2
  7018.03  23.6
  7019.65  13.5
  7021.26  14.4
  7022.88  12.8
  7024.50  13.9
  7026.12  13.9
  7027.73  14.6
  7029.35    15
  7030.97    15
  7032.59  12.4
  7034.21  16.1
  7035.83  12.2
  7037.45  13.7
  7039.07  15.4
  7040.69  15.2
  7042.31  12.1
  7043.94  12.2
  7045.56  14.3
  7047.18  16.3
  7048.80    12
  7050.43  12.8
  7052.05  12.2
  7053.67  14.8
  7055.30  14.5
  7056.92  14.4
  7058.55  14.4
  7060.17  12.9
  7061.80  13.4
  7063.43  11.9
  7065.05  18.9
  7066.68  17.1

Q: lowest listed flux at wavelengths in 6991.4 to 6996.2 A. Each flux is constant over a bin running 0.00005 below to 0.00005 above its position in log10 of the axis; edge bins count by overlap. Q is 14.1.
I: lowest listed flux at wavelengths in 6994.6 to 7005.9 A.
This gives 11.8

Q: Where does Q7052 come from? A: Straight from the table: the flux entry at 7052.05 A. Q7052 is 12.2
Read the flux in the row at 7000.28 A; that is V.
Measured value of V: 11.8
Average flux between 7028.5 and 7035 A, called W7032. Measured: 14.6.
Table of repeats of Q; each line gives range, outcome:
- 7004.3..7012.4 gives 13.1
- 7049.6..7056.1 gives 12.2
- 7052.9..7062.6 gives 12.9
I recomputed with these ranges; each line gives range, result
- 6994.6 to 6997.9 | 14.7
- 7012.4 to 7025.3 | 12.8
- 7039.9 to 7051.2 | 12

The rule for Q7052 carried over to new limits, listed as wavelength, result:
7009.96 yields 15.9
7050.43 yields 12.8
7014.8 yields 14.9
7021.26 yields 14.4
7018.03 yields 23.6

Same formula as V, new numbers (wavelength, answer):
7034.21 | 16.1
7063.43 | 11.9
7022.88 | 12.8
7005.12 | 13.1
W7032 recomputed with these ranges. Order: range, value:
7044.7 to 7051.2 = 13.8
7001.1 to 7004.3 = 14.5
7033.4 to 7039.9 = 14.4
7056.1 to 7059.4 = 14.4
